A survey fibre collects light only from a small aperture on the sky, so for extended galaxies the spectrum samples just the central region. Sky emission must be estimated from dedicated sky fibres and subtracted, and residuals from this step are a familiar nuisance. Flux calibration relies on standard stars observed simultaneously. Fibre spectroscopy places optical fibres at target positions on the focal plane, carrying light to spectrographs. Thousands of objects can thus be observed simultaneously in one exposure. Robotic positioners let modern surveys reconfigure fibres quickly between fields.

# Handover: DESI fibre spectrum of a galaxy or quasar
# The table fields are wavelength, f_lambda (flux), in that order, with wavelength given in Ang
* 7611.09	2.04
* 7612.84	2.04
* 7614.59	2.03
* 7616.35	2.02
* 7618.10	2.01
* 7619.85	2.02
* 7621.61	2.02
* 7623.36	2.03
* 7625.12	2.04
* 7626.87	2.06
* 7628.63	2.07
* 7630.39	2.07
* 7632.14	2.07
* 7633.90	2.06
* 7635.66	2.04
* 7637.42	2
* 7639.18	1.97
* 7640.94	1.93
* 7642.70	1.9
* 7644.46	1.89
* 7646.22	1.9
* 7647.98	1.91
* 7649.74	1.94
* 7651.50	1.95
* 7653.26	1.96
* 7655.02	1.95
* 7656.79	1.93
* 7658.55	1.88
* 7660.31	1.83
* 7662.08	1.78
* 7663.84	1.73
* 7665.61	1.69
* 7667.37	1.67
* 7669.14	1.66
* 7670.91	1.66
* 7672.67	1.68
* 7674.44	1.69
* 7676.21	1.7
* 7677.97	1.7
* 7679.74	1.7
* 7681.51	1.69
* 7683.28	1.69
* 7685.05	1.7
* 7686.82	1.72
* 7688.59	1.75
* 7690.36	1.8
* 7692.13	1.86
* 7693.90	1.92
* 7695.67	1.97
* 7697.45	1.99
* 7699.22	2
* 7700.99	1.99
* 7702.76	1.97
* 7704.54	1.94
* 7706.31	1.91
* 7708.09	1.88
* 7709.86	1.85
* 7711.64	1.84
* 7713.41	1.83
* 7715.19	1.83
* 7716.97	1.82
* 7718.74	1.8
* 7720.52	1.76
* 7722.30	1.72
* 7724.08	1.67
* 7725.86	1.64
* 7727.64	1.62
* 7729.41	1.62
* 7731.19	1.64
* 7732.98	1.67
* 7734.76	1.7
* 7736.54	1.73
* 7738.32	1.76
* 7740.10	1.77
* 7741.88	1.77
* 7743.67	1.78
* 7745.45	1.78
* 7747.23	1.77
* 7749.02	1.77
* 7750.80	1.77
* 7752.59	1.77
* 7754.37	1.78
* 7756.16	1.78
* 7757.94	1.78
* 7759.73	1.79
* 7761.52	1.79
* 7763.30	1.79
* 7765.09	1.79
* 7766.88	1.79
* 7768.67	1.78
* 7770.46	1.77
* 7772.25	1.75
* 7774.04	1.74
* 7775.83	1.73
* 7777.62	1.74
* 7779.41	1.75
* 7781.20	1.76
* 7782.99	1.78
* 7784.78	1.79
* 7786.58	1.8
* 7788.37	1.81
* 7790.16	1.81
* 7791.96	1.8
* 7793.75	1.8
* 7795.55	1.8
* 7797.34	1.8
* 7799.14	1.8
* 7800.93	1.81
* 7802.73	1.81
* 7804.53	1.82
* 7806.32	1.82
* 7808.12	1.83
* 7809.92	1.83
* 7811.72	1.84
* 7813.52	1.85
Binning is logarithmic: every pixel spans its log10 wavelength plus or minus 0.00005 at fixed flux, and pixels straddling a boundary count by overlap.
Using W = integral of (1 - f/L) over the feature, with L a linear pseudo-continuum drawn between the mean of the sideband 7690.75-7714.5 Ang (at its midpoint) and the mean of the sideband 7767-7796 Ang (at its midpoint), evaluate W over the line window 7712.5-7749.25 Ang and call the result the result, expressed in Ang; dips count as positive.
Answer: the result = 2.6 Ang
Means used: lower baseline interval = 1.92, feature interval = 1.74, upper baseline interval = 1.78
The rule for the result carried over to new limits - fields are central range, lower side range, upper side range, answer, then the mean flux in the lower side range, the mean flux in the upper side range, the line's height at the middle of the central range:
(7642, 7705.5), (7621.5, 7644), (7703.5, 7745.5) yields 2.6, 2.02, 1.76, 1.9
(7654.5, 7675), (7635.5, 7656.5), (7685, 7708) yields 1.7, 1.94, 1.89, 1.92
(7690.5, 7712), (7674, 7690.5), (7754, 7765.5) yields -2.4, 1.71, 1.79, 1.73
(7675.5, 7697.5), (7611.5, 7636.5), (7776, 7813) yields 2.0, 2.04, 1.8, 1.95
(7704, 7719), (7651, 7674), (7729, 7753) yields -0.8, 1.79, 1.74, 1.76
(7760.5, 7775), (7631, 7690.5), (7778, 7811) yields 0.2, 1.83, 1.8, 1.81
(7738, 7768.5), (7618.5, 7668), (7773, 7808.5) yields 0.8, 1.94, 1.79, 1.83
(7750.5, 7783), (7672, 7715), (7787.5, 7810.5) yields 0.8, 1.82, 1.81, 1.81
